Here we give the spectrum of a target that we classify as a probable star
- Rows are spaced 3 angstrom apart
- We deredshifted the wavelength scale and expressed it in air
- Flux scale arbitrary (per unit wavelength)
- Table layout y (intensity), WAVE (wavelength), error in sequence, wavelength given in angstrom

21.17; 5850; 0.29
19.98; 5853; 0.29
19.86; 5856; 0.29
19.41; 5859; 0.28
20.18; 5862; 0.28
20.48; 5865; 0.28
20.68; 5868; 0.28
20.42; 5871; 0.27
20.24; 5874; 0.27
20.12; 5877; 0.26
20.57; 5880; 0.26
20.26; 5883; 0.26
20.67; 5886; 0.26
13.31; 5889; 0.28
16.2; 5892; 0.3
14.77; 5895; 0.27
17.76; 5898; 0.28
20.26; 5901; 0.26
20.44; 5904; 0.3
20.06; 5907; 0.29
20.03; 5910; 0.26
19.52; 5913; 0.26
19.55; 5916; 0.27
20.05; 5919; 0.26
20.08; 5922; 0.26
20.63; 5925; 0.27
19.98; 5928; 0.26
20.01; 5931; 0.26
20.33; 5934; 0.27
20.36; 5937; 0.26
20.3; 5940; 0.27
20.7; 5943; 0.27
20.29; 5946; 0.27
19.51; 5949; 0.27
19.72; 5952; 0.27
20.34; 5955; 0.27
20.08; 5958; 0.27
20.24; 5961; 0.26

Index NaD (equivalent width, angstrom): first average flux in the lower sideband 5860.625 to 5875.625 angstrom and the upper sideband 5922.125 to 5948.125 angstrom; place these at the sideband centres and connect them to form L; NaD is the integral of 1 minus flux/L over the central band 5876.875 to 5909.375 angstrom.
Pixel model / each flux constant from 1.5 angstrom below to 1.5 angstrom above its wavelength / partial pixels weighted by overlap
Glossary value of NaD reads 2.9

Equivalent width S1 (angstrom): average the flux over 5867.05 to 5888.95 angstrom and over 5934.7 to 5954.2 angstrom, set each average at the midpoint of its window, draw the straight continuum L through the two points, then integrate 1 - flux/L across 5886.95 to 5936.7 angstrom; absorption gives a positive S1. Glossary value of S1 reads 2.7 angstrom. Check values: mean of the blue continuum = 19.9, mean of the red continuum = 20.2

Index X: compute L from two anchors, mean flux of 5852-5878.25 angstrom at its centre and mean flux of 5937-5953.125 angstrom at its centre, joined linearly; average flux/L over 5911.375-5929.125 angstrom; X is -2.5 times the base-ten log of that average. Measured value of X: 0.01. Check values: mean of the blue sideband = 20.2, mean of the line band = 20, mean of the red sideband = 20.1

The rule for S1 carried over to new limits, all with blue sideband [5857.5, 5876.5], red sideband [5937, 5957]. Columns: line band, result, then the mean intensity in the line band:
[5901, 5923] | 0.2 angstrom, 20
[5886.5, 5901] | 2.8 angstrom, 16.4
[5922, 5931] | 0.0 angstrom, 20.2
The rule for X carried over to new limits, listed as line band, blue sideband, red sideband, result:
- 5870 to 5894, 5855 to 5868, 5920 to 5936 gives 0.07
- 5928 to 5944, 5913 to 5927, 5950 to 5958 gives -0.02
